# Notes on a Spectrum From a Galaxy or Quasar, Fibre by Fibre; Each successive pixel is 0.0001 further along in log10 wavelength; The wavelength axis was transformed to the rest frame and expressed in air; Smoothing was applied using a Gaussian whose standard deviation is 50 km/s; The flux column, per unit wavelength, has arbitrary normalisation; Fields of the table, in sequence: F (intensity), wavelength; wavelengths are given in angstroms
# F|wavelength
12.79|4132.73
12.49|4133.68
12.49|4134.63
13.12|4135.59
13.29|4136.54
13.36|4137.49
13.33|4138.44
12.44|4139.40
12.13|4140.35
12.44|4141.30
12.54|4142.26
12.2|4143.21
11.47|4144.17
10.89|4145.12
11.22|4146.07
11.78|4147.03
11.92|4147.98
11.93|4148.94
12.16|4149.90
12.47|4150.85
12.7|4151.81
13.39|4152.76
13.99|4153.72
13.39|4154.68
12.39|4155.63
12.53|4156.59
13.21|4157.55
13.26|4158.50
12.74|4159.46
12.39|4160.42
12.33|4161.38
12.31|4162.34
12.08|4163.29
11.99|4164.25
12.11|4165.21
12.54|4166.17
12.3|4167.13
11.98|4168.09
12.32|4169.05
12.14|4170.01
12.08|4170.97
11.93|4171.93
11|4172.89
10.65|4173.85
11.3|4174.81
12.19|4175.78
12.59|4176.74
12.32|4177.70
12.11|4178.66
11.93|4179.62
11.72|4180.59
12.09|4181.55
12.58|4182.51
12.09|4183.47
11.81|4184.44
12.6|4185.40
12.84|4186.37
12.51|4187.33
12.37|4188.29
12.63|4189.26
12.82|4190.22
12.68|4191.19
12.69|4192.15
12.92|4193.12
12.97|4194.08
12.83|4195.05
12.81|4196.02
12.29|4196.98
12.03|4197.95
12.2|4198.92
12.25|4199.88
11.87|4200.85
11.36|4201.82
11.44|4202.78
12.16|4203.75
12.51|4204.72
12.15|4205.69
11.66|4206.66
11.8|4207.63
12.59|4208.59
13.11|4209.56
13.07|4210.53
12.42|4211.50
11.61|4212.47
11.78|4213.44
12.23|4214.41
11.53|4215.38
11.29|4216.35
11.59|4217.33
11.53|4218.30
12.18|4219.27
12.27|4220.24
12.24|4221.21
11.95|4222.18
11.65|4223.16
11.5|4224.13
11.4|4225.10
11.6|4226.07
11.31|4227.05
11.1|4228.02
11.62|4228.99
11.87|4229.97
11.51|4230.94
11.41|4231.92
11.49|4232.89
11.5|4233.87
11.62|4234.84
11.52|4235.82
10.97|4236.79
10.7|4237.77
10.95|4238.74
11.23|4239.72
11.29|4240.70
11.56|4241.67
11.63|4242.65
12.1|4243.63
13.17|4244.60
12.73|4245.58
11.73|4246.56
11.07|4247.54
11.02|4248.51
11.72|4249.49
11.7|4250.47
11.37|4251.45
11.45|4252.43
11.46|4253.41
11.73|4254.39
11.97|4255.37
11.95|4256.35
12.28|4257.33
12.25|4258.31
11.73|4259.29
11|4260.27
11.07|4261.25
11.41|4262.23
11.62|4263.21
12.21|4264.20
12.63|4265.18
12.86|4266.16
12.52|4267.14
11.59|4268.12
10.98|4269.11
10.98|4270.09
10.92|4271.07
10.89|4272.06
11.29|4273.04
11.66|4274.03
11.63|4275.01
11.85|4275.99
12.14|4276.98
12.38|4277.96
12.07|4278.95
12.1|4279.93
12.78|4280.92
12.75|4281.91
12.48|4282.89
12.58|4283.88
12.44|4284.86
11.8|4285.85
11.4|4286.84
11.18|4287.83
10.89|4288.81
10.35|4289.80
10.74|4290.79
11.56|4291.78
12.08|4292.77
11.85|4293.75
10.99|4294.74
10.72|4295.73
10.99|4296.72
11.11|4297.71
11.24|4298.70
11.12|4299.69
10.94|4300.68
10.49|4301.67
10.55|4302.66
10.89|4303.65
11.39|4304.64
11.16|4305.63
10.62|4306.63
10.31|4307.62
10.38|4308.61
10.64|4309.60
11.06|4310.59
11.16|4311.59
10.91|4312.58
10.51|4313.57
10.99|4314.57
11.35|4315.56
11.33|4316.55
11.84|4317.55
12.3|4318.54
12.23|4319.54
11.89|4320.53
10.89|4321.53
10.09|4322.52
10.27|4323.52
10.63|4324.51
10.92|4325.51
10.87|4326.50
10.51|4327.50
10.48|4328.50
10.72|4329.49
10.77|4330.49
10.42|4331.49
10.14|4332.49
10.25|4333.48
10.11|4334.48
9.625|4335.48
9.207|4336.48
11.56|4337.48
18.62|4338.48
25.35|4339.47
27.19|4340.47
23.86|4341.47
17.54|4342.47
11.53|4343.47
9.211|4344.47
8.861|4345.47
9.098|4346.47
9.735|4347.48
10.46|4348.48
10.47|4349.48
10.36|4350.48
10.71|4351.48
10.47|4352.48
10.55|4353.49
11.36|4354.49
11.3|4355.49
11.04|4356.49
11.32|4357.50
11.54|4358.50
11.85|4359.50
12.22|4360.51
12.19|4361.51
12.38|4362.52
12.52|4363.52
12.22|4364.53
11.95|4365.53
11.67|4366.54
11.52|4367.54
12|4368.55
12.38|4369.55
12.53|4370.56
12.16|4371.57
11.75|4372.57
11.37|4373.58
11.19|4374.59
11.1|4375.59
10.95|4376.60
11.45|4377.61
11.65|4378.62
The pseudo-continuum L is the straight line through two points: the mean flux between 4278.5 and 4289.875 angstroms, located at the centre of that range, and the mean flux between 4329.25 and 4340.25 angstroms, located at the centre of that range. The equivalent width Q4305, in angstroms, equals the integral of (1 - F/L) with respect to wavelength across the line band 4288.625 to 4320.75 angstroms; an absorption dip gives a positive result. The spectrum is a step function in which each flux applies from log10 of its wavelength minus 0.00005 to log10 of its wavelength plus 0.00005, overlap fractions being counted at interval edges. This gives 3.2 angstroms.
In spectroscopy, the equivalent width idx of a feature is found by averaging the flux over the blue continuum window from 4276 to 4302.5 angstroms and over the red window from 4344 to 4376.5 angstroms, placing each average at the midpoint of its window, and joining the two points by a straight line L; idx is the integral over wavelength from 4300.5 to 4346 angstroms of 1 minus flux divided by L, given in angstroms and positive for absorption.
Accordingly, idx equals -2.5 angstroms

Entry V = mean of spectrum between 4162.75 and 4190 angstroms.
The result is 12.1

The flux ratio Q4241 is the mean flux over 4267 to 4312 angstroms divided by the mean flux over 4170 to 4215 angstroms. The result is 0.9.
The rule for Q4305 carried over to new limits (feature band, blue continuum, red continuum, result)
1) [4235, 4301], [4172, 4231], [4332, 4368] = 3.4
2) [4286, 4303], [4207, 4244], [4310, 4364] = 1.1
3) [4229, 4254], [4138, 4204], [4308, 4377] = 1.2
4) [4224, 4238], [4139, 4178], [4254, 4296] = 0.6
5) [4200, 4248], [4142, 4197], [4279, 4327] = 0.4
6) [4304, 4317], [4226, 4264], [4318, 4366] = 1.1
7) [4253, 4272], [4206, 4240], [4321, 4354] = 0.2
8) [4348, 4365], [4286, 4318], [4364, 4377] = 0.4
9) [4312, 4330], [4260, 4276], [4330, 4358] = 1.8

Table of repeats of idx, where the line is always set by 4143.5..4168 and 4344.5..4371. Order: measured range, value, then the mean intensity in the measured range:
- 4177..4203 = -0.34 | 12.3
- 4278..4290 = -0.33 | 12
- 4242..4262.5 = 0.14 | 11.7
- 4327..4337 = 1.00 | 10.2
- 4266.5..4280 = 0.07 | 11.6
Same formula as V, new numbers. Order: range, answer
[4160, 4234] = 12.1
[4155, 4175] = 12.2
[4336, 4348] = 15.1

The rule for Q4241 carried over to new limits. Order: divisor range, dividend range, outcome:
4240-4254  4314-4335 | 0.93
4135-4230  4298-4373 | 0.96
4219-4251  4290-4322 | 0.96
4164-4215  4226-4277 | 0.95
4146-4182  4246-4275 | 0.95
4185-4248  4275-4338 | 0.93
